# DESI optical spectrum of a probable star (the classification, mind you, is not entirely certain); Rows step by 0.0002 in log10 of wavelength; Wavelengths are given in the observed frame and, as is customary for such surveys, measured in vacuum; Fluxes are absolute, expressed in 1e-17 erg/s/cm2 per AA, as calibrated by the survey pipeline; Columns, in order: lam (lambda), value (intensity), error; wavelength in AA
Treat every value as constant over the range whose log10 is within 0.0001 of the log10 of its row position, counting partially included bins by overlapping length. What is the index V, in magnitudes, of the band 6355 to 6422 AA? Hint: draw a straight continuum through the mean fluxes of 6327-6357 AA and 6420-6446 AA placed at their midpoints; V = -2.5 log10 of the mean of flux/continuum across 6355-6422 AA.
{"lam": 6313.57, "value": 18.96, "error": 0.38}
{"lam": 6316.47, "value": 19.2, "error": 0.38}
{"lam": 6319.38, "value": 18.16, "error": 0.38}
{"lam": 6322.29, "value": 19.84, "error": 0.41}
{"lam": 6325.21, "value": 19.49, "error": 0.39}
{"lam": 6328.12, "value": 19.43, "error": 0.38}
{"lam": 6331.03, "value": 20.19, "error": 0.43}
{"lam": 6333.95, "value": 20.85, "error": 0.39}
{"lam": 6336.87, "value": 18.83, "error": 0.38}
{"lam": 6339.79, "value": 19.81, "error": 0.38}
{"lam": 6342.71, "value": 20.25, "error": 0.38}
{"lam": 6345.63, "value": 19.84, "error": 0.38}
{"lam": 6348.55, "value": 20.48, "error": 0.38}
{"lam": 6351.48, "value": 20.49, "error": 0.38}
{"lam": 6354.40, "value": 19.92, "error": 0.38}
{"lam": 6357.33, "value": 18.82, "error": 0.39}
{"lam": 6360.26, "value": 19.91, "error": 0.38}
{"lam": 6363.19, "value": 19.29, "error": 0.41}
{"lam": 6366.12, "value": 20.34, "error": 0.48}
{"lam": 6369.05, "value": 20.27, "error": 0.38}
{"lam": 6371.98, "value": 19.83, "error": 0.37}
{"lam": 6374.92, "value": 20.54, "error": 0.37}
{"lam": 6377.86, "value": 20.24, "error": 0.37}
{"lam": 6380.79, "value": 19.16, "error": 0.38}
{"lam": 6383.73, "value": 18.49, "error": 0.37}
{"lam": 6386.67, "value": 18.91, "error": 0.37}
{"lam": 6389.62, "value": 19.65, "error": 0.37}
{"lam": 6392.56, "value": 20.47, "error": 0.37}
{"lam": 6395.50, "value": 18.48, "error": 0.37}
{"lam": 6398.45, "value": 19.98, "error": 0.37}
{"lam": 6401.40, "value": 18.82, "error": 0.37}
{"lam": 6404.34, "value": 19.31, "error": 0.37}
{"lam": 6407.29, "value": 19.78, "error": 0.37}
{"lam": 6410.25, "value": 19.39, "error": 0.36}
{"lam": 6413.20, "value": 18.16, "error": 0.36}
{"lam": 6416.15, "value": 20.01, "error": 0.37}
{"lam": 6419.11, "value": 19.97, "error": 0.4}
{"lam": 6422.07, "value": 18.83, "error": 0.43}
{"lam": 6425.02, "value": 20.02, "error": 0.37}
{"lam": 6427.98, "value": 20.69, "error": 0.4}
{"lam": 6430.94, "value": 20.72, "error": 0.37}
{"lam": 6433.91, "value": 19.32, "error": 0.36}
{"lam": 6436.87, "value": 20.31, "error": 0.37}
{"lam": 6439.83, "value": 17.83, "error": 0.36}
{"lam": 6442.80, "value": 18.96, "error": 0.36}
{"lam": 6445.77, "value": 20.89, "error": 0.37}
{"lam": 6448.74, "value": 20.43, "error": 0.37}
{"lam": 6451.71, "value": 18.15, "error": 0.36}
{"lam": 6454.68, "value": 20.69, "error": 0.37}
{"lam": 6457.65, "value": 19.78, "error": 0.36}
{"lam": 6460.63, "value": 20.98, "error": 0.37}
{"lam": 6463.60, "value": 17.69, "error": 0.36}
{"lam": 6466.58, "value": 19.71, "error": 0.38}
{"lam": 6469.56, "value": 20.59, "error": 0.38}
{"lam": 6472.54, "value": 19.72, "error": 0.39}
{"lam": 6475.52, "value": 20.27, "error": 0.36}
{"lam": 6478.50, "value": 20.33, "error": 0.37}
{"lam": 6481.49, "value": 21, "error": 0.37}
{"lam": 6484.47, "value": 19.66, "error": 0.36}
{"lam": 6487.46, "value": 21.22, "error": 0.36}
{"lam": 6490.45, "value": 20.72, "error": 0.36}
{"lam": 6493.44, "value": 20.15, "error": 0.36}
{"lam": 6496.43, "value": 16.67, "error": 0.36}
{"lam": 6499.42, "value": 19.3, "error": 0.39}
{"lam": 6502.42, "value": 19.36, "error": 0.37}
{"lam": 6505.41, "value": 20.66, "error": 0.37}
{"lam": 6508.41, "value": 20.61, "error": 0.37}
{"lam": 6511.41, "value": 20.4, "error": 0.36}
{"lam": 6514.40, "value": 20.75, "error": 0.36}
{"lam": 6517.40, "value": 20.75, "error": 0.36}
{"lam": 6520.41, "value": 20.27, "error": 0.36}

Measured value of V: 0.02 mag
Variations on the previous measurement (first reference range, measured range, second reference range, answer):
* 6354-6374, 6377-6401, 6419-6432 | 0.03 mag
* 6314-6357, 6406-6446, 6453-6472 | 0.01 mag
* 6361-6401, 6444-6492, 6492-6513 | -0.03 mag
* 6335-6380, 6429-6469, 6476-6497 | 0.02 mag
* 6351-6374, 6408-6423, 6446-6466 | 0.03 mag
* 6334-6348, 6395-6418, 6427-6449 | 0.03 mag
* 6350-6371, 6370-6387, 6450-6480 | 0.01 mag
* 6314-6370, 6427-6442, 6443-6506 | 0.01 mag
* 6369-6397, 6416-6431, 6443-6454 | -0.02 mag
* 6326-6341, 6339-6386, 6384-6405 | -0.01 mag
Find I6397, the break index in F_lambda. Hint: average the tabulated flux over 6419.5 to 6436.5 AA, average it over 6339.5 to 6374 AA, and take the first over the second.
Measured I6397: 1.0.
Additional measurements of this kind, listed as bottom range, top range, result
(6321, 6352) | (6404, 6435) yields 0.99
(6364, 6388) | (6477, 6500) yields 1.01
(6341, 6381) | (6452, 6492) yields 1.01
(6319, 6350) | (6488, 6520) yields 1.01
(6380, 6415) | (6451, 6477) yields 1.03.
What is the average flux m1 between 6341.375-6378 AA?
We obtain 20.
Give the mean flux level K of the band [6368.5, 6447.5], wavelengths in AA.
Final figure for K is 19.6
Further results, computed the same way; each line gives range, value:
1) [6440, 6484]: 19.9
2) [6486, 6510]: 19.8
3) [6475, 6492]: 20.5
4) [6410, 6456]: 19.7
